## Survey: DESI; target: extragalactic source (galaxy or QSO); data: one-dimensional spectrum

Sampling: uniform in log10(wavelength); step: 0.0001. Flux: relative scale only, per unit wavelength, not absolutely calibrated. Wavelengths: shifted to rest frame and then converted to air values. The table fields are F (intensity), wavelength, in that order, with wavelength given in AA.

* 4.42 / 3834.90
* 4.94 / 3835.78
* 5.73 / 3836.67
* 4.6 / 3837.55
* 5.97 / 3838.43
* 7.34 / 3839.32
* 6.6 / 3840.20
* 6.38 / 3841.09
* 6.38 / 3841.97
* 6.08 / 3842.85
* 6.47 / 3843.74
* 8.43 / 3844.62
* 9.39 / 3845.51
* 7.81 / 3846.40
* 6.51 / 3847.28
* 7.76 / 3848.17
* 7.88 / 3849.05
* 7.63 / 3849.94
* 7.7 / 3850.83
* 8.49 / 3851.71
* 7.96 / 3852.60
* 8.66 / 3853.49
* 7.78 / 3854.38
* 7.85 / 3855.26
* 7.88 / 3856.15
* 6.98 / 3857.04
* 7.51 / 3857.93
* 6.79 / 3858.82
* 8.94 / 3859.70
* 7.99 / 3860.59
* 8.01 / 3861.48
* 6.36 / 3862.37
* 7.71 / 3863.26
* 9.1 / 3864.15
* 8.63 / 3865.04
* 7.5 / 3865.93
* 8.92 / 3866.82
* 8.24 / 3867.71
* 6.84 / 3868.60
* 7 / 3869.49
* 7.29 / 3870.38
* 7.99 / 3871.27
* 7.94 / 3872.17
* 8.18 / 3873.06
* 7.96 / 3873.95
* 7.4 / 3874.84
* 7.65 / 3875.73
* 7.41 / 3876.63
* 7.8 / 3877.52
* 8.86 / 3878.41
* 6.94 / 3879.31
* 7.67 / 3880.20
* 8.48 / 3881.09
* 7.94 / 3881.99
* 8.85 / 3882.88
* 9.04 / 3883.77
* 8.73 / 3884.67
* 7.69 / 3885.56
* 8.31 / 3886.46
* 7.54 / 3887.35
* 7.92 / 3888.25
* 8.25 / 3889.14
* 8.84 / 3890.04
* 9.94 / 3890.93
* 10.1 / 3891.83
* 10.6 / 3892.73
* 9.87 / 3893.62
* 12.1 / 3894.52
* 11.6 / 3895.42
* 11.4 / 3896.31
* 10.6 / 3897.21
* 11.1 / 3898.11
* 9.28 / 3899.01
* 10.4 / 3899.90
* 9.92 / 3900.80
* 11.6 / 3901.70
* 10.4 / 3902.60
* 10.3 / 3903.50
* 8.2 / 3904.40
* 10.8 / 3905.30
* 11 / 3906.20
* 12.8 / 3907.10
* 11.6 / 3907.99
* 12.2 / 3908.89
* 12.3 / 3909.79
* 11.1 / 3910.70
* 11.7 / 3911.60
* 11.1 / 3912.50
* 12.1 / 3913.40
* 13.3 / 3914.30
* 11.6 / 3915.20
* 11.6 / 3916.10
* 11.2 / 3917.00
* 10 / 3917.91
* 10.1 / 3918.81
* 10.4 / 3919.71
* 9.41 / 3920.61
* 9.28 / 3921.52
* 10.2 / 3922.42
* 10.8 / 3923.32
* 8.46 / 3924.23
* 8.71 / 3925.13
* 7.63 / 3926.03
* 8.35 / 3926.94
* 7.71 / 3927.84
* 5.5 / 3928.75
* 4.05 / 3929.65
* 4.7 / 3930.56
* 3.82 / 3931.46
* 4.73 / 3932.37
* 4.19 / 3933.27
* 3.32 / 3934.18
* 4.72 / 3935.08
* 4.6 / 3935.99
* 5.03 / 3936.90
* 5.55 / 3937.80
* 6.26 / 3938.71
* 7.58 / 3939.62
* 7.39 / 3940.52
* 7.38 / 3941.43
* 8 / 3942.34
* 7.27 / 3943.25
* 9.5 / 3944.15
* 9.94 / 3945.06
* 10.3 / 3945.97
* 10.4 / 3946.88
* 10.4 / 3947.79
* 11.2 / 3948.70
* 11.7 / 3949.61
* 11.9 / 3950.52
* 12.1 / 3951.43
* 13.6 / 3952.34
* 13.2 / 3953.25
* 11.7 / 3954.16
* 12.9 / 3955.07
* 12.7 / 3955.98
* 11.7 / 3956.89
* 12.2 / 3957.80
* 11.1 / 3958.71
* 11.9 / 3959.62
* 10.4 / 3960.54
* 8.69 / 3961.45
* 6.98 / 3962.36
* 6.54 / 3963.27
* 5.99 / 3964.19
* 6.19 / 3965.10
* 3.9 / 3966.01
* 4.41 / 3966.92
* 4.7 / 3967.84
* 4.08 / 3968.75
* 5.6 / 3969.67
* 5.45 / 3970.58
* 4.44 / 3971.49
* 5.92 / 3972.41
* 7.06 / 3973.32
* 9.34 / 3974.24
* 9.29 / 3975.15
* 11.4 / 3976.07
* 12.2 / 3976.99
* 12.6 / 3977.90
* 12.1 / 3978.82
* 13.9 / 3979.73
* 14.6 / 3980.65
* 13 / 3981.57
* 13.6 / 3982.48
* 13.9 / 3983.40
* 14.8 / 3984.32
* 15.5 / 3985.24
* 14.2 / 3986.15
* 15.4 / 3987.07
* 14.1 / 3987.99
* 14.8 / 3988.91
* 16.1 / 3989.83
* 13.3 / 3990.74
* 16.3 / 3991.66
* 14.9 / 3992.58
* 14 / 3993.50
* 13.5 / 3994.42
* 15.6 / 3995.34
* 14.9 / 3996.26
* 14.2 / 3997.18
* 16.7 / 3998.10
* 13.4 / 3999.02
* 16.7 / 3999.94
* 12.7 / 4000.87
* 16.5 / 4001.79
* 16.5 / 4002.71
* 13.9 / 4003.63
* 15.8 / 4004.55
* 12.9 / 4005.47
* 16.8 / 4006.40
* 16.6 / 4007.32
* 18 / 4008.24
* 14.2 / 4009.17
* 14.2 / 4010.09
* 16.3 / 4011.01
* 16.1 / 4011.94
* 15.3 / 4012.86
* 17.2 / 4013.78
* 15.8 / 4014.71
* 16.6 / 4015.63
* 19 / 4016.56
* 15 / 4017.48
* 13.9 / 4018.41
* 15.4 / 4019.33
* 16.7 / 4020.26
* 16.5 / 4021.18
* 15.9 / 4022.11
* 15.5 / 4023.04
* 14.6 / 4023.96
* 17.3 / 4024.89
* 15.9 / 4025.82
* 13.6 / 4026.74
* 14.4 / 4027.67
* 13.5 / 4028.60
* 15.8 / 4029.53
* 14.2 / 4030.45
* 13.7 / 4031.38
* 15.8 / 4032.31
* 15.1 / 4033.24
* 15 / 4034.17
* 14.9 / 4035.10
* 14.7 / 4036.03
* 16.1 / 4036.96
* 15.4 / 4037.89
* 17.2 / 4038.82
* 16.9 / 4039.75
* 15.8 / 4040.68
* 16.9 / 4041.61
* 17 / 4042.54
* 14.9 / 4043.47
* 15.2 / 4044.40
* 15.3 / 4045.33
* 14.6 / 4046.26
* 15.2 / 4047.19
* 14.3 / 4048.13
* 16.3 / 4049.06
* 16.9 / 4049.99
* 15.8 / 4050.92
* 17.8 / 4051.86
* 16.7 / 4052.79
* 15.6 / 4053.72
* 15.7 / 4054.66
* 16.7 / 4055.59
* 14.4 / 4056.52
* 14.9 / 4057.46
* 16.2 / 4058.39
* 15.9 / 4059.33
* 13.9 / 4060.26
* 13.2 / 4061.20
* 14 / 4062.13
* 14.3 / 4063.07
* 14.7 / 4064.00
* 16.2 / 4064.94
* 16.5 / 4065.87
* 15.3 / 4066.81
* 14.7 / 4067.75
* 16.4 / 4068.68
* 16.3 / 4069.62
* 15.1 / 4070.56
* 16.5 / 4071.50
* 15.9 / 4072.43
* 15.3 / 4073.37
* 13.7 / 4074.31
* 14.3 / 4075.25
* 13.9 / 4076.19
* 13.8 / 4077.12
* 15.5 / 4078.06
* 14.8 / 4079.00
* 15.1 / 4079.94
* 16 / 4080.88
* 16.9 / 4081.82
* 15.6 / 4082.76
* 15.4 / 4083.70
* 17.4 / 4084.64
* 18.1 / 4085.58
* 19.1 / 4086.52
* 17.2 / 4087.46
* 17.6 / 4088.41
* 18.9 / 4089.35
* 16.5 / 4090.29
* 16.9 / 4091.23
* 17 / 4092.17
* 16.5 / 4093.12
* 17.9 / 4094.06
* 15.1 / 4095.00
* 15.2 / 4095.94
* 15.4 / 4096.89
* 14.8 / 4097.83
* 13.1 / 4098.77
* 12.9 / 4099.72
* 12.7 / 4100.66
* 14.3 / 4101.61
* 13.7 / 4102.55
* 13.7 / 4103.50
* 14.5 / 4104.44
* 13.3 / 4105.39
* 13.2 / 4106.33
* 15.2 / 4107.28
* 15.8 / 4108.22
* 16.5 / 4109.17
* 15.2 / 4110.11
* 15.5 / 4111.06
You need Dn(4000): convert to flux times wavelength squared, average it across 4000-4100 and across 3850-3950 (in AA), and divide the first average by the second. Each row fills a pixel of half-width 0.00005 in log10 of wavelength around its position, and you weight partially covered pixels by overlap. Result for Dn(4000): 1.94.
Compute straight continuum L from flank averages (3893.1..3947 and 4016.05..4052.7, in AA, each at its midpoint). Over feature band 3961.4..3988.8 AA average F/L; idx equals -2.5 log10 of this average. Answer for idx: 0.26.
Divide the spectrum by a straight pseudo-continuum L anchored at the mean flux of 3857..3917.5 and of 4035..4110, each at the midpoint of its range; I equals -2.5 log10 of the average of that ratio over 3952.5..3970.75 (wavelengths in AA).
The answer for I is 0.33 mag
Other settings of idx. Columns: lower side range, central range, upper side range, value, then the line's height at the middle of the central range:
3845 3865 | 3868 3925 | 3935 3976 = -0.18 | 8.14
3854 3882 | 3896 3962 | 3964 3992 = -0.03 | 9.36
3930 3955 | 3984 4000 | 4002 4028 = -0.12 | 13.3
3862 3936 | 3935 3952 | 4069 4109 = 0.22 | 10.5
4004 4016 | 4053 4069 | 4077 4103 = 0.04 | 15.8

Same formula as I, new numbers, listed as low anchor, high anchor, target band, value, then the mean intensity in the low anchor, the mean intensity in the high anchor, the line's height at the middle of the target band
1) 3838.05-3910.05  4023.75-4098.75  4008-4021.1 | -0.151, 8.6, 15.7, 13.9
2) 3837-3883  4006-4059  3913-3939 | 0.326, 7.61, 15.7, 10.7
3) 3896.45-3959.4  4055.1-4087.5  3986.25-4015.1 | -0.208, 9.55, 15.5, 12.6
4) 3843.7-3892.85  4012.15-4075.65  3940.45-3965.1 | 0.139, 8.03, 15.5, 11.6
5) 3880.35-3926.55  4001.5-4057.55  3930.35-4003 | 0.246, 10.1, 15.7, 12.9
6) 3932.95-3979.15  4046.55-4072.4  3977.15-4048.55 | -0.229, 8.57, 15.5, 12.4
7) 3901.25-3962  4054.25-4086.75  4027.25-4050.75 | -0.096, 9.51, 15.5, 14.1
